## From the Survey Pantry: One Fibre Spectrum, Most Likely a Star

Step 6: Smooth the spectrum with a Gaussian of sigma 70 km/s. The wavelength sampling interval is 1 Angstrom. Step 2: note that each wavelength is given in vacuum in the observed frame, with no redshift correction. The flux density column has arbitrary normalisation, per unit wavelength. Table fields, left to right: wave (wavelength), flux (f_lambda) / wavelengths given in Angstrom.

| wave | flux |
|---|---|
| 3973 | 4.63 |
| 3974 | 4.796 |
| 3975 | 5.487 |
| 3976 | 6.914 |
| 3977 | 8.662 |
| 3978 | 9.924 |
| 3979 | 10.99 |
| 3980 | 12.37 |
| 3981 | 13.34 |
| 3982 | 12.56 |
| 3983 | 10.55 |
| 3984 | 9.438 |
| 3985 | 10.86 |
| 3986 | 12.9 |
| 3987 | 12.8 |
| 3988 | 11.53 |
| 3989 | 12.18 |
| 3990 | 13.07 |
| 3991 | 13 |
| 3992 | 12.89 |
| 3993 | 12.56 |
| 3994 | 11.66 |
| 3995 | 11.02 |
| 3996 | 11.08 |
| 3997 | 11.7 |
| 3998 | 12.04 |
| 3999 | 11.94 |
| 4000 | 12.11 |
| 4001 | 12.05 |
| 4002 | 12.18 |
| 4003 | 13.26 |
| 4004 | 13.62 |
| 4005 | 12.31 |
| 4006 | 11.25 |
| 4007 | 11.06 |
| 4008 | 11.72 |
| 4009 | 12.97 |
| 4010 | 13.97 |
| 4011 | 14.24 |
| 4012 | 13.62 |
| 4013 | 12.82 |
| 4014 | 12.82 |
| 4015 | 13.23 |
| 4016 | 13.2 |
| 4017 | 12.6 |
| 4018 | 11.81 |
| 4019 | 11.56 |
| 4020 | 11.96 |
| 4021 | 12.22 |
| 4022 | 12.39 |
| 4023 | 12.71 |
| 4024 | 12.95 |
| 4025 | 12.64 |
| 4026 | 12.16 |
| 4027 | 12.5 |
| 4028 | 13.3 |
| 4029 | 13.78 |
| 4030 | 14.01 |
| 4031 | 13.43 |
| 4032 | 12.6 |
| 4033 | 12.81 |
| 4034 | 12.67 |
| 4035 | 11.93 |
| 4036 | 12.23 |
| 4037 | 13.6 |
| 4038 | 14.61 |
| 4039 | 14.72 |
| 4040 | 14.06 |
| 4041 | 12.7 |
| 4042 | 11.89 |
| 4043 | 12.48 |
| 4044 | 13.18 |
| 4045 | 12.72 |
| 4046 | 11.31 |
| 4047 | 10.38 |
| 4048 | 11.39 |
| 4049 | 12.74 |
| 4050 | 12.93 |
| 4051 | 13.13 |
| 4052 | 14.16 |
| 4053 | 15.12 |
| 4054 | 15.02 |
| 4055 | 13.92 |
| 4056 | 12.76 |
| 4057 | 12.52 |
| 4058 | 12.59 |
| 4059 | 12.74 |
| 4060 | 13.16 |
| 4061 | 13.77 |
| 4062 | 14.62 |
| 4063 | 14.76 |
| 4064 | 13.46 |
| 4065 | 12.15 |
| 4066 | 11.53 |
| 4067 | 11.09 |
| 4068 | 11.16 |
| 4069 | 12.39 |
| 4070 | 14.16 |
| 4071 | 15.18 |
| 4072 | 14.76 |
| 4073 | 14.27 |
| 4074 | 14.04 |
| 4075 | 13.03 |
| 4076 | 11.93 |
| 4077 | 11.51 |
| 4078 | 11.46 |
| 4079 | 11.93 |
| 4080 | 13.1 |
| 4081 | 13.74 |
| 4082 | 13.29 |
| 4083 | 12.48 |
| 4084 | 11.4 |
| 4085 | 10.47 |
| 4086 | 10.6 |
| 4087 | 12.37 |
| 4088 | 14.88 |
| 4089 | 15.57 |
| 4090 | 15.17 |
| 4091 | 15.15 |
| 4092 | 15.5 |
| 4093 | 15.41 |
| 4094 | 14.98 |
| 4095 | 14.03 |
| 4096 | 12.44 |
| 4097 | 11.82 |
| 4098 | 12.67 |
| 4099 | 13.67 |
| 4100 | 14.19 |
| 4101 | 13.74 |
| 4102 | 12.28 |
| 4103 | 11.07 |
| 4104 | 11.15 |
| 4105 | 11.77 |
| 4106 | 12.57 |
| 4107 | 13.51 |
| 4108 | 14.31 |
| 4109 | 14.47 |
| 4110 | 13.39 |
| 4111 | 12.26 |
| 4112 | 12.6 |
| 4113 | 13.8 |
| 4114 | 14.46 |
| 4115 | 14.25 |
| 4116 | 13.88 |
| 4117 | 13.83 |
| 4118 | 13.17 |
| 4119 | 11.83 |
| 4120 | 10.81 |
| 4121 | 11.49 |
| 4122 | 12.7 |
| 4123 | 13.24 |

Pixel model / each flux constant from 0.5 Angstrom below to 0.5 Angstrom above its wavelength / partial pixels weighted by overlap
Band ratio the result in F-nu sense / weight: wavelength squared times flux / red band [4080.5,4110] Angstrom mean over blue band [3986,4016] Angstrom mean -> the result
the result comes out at 1.1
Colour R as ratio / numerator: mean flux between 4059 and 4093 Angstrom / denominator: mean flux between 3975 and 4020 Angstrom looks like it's 1.10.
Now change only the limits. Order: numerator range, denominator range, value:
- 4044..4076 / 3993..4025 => 1.06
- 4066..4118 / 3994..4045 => 1.04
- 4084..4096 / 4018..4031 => 1.09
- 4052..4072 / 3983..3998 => 1.12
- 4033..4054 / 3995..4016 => 1.04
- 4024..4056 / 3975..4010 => 1.12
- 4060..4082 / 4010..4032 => 1.01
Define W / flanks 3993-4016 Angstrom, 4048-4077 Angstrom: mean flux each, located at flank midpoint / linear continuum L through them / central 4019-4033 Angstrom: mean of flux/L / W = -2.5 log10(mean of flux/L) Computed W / 0.00 mag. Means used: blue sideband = 12.4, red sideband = 13.3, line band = 12.8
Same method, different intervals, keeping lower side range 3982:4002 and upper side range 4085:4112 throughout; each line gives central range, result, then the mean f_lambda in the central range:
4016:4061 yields -0.03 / 12.9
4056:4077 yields -0.02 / 13.1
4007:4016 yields -0.08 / 13.1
